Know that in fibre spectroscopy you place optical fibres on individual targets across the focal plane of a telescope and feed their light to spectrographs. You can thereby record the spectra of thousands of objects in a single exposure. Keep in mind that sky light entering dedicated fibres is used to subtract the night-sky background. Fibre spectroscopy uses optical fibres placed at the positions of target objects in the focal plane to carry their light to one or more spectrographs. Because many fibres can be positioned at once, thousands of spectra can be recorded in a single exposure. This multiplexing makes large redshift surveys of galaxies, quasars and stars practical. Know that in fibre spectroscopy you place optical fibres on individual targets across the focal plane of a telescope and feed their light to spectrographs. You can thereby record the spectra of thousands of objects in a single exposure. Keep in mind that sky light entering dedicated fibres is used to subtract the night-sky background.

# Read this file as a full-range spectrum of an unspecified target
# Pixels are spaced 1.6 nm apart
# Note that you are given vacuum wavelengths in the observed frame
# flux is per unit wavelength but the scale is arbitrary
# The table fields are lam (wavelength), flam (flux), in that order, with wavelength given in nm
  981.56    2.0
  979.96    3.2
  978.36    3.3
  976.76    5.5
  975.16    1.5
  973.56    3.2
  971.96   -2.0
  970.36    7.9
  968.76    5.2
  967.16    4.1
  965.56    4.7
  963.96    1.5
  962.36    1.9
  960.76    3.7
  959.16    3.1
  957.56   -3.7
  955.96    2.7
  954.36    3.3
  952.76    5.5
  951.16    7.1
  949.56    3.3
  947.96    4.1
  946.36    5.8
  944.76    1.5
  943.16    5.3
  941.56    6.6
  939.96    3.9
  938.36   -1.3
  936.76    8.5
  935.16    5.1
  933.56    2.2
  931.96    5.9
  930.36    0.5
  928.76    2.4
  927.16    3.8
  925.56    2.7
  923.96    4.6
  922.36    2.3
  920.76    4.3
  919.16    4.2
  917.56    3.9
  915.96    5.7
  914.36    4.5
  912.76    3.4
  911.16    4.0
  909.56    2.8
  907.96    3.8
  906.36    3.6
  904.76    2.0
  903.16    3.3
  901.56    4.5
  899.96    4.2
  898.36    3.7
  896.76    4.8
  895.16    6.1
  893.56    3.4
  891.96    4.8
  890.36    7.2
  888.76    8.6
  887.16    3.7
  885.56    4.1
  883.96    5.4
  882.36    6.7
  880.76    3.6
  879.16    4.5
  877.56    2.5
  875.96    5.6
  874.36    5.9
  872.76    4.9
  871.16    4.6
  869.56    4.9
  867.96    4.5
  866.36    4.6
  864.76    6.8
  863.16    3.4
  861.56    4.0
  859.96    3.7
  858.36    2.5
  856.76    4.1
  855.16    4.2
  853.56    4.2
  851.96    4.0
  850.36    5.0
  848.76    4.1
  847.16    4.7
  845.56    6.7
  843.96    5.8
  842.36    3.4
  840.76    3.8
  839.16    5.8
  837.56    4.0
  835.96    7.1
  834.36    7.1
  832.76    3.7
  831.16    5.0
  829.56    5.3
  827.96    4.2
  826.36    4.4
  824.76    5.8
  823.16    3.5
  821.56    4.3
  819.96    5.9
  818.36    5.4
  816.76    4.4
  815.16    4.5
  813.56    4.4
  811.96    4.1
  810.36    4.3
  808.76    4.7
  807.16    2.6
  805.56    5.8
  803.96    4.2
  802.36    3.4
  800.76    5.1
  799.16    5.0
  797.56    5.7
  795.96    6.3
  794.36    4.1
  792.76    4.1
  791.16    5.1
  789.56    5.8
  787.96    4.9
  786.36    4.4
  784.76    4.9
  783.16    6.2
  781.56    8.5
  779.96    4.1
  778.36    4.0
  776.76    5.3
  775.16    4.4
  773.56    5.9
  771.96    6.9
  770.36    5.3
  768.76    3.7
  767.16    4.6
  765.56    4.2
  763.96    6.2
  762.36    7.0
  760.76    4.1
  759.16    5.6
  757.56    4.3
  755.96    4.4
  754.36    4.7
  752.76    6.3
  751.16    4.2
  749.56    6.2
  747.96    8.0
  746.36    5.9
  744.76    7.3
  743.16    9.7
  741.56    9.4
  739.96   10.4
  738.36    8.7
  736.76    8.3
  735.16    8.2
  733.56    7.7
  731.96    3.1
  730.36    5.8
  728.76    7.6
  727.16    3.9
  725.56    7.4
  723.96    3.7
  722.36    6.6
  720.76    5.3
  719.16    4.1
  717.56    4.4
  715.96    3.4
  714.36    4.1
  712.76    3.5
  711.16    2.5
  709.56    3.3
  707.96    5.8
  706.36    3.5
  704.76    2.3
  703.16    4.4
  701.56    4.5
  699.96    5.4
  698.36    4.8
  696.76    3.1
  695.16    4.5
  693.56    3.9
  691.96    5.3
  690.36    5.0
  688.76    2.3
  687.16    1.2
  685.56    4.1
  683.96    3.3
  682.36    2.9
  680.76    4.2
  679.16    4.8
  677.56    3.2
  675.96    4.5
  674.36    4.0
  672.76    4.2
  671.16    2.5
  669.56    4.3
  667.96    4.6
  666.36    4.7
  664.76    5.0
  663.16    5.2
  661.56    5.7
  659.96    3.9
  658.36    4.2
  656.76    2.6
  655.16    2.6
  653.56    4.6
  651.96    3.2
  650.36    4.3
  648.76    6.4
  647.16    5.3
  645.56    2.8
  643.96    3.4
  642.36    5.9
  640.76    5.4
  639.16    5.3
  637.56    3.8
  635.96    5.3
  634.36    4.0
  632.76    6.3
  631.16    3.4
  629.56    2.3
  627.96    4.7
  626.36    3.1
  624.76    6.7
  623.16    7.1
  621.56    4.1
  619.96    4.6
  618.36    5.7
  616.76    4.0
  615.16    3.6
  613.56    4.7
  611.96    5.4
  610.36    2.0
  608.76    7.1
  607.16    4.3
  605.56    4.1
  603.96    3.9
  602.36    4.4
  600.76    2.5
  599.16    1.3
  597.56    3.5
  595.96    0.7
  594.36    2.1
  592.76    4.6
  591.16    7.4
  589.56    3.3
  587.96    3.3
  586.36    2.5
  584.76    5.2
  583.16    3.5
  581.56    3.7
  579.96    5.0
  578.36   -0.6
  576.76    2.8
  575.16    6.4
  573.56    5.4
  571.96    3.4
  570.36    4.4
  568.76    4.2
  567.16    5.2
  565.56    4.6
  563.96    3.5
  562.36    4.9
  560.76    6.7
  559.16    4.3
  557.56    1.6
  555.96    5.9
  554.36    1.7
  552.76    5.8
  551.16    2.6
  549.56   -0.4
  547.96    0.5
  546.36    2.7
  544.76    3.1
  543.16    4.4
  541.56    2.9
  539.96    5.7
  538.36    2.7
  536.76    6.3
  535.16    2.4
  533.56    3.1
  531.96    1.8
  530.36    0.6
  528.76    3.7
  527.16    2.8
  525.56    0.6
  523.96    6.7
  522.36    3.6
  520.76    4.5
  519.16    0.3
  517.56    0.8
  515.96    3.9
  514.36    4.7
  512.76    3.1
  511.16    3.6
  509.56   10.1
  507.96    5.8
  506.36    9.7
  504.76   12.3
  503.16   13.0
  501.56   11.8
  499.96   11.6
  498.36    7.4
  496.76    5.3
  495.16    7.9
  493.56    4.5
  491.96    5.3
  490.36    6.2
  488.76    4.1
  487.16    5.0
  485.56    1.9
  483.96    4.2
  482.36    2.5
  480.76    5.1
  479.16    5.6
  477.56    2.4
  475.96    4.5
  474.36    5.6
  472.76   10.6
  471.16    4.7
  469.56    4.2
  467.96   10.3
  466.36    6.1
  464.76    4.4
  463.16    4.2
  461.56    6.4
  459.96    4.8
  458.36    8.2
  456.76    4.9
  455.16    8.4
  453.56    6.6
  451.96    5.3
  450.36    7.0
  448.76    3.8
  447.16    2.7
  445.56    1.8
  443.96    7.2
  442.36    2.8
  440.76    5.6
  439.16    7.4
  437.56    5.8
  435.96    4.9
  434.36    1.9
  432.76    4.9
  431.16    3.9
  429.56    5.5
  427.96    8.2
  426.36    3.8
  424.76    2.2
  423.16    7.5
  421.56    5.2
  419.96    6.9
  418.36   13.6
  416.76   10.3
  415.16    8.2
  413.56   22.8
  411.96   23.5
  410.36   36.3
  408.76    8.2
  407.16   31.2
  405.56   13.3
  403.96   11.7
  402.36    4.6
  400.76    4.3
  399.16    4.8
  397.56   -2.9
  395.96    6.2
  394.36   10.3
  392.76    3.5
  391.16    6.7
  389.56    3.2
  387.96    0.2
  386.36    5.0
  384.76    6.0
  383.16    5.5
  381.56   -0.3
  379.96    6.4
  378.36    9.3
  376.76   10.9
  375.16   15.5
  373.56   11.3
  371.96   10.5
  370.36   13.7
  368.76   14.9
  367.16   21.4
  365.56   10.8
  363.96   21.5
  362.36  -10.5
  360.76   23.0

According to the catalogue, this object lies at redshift 1.65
